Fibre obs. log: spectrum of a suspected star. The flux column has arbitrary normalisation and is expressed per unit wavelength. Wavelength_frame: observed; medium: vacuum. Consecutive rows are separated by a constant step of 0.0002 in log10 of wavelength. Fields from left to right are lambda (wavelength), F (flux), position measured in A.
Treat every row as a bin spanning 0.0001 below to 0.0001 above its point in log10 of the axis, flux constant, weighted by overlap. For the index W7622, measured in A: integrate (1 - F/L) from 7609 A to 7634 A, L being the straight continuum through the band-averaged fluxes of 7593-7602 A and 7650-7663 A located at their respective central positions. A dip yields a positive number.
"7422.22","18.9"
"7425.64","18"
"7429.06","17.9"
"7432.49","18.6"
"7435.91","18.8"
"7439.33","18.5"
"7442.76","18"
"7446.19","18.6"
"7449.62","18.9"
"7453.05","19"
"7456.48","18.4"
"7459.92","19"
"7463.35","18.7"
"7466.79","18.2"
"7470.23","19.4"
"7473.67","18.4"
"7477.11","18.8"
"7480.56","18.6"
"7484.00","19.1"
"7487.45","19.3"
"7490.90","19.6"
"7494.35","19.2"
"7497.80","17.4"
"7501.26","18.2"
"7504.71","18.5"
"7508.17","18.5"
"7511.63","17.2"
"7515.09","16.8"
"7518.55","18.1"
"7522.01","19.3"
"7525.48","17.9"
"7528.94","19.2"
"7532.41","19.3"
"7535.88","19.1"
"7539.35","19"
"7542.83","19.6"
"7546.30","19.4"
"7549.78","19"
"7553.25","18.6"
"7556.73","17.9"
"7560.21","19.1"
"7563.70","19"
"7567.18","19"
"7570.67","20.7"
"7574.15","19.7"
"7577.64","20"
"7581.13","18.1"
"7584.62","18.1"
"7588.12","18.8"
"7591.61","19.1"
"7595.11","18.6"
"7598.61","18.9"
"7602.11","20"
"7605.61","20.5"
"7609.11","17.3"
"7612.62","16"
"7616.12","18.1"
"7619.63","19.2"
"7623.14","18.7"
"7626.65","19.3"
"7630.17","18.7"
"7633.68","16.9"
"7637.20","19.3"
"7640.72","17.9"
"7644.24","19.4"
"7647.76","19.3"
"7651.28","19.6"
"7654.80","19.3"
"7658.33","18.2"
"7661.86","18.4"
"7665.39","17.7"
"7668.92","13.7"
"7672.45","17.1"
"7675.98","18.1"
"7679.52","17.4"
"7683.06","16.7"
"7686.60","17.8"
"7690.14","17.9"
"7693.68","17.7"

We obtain 1.1 A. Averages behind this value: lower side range 19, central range 18.1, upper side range 18.9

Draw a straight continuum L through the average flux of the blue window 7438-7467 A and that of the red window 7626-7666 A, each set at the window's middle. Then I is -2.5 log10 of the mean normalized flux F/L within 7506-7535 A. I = 0.02 mag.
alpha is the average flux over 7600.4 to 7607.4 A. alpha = 20.2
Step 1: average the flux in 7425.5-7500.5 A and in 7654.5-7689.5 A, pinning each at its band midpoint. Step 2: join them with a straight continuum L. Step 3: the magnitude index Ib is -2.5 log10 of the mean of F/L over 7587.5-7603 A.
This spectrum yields -0.071 mag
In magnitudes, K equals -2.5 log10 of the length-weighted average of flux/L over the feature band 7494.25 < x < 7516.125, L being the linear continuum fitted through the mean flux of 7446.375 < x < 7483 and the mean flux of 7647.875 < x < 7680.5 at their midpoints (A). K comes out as 0.04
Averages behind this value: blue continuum 18.7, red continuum 17.8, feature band 17.9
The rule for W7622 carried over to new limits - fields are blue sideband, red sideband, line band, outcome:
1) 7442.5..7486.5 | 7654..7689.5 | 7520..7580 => -3.2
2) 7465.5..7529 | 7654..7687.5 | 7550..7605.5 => -3.4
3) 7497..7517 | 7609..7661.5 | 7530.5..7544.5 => -1.0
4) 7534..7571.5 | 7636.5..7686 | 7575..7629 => -0.4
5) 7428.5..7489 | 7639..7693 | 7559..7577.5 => -1.3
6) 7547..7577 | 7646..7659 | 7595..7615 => 0.7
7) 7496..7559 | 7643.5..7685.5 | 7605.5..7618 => 0.3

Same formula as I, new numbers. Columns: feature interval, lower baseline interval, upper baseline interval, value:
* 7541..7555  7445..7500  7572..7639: -0.023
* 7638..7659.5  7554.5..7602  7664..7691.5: -0.082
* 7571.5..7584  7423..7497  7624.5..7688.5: -0.056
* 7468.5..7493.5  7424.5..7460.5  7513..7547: -0.025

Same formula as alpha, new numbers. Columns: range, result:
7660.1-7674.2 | 16.7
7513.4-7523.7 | 18.1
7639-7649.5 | 18.9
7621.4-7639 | 18.6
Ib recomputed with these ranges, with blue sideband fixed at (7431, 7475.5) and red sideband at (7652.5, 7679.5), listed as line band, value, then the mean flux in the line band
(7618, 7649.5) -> -0.06 mag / 18.7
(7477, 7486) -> -0.02 mag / 18.8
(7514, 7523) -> 0.01 mag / 18.1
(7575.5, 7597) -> -0.05 mag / 18.8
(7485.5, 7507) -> -0.02 mag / 18.7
